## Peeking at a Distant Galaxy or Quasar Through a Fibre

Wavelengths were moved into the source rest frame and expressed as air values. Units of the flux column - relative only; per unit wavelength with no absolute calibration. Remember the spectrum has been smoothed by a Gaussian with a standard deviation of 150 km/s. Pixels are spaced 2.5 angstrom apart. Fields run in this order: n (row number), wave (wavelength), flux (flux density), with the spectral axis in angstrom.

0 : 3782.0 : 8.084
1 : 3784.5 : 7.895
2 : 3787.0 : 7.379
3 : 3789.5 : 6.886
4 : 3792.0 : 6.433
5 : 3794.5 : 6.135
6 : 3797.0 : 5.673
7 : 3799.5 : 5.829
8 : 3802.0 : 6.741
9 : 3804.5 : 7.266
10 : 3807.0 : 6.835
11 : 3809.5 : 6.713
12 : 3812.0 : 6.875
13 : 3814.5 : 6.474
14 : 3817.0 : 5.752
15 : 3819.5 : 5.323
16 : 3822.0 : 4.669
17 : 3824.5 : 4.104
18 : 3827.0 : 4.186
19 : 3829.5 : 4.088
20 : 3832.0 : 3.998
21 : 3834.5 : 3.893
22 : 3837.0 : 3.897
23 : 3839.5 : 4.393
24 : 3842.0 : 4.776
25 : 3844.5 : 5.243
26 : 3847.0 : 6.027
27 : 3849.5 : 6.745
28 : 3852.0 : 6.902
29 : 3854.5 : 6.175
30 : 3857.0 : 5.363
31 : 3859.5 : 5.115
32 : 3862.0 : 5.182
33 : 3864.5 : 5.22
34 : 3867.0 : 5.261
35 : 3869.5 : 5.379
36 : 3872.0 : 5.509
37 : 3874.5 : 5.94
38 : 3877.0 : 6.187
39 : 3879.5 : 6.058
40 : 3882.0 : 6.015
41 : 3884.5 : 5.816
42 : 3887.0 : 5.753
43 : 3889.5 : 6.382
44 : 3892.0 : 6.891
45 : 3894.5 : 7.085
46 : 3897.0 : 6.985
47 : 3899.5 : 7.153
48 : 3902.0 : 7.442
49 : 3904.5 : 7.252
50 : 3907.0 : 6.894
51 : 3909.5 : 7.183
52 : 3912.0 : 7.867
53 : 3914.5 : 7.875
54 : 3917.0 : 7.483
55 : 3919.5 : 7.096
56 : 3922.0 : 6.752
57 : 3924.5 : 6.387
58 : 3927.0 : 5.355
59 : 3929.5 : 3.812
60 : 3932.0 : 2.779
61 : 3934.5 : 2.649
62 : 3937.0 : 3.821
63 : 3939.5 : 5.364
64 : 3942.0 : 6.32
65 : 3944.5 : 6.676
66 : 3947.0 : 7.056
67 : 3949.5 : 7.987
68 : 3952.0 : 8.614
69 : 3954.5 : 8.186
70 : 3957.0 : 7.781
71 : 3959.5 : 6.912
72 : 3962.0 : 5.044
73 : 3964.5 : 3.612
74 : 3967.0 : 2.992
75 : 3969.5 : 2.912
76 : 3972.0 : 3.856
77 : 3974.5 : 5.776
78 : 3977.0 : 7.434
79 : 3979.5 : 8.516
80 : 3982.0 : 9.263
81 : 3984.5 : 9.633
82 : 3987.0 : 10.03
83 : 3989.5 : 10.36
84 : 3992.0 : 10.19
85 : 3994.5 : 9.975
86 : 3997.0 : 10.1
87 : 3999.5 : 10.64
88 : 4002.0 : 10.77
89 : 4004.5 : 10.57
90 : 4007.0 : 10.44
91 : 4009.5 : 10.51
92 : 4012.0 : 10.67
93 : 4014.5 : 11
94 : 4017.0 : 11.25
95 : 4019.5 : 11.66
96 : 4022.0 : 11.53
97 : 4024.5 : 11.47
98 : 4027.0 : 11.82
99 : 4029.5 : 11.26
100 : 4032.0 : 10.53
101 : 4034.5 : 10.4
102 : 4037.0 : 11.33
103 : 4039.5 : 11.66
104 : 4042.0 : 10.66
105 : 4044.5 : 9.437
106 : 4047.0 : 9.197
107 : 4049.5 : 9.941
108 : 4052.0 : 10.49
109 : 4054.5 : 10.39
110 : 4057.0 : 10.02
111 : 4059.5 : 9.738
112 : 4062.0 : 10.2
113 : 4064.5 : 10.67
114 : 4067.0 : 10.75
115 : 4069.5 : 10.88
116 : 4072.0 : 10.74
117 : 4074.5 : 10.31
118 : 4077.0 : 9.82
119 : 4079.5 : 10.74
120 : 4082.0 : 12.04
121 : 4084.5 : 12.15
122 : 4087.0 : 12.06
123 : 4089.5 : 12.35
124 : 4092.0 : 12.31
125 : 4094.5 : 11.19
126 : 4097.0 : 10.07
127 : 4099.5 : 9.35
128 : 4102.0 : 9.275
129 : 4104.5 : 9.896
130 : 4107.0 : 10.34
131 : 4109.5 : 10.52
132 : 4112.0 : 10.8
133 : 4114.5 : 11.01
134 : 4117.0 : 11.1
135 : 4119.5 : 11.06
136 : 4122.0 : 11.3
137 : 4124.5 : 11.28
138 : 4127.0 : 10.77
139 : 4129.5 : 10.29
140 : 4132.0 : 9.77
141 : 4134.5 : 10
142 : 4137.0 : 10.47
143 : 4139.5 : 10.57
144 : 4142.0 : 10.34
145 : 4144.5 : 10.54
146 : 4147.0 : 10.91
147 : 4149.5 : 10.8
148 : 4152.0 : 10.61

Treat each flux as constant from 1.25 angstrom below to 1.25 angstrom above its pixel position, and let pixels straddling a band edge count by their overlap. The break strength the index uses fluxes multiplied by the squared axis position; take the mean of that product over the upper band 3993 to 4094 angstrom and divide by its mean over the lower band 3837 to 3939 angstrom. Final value 2.0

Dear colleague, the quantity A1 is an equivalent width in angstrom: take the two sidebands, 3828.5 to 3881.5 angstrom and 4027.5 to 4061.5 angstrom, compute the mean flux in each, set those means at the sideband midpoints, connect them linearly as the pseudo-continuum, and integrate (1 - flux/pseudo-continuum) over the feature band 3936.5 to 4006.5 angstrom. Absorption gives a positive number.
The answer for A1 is 7.8 angstrom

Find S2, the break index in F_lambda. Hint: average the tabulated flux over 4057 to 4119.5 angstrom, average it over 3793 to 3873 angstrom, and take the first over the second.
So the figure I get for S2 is 2.0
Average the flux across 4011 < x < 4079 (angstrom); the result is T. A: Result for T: 10.7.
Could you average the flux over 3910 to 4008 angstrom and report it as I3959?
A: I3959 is 7.14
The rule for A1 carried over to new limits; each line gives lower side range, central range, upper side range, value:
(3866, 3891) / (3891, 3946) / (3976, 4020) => 7.1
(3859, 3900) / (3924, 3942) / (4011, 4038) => 8.1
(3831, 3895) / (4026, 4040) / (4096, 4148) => -3.7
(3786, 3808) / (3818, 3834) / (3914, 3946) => 4.9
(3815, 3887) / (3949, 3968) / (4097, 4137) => 2.5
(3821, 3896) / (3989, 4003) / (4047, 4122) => -2.8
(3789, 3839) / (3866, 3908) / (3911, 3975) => -4.9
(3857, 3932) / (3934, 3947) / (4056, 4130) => 3.6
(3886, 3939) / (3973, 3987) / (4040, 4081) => -0.2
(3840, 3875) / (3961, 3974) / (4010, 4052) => 7.5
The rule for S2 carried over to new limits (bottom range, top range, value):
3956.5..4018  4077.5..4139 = 1.29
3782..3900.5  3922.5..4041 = 1.40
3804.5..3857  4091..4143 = 1.95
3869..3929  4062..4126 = 1.65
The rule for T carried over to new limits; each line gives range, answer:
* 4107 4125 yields 11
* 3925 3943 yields 4.36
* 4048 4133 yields 10.7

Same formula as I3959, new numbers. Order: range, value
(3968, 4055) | 9.85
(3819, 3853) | 4.85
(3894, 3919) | 7.32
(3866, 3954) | 6.28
